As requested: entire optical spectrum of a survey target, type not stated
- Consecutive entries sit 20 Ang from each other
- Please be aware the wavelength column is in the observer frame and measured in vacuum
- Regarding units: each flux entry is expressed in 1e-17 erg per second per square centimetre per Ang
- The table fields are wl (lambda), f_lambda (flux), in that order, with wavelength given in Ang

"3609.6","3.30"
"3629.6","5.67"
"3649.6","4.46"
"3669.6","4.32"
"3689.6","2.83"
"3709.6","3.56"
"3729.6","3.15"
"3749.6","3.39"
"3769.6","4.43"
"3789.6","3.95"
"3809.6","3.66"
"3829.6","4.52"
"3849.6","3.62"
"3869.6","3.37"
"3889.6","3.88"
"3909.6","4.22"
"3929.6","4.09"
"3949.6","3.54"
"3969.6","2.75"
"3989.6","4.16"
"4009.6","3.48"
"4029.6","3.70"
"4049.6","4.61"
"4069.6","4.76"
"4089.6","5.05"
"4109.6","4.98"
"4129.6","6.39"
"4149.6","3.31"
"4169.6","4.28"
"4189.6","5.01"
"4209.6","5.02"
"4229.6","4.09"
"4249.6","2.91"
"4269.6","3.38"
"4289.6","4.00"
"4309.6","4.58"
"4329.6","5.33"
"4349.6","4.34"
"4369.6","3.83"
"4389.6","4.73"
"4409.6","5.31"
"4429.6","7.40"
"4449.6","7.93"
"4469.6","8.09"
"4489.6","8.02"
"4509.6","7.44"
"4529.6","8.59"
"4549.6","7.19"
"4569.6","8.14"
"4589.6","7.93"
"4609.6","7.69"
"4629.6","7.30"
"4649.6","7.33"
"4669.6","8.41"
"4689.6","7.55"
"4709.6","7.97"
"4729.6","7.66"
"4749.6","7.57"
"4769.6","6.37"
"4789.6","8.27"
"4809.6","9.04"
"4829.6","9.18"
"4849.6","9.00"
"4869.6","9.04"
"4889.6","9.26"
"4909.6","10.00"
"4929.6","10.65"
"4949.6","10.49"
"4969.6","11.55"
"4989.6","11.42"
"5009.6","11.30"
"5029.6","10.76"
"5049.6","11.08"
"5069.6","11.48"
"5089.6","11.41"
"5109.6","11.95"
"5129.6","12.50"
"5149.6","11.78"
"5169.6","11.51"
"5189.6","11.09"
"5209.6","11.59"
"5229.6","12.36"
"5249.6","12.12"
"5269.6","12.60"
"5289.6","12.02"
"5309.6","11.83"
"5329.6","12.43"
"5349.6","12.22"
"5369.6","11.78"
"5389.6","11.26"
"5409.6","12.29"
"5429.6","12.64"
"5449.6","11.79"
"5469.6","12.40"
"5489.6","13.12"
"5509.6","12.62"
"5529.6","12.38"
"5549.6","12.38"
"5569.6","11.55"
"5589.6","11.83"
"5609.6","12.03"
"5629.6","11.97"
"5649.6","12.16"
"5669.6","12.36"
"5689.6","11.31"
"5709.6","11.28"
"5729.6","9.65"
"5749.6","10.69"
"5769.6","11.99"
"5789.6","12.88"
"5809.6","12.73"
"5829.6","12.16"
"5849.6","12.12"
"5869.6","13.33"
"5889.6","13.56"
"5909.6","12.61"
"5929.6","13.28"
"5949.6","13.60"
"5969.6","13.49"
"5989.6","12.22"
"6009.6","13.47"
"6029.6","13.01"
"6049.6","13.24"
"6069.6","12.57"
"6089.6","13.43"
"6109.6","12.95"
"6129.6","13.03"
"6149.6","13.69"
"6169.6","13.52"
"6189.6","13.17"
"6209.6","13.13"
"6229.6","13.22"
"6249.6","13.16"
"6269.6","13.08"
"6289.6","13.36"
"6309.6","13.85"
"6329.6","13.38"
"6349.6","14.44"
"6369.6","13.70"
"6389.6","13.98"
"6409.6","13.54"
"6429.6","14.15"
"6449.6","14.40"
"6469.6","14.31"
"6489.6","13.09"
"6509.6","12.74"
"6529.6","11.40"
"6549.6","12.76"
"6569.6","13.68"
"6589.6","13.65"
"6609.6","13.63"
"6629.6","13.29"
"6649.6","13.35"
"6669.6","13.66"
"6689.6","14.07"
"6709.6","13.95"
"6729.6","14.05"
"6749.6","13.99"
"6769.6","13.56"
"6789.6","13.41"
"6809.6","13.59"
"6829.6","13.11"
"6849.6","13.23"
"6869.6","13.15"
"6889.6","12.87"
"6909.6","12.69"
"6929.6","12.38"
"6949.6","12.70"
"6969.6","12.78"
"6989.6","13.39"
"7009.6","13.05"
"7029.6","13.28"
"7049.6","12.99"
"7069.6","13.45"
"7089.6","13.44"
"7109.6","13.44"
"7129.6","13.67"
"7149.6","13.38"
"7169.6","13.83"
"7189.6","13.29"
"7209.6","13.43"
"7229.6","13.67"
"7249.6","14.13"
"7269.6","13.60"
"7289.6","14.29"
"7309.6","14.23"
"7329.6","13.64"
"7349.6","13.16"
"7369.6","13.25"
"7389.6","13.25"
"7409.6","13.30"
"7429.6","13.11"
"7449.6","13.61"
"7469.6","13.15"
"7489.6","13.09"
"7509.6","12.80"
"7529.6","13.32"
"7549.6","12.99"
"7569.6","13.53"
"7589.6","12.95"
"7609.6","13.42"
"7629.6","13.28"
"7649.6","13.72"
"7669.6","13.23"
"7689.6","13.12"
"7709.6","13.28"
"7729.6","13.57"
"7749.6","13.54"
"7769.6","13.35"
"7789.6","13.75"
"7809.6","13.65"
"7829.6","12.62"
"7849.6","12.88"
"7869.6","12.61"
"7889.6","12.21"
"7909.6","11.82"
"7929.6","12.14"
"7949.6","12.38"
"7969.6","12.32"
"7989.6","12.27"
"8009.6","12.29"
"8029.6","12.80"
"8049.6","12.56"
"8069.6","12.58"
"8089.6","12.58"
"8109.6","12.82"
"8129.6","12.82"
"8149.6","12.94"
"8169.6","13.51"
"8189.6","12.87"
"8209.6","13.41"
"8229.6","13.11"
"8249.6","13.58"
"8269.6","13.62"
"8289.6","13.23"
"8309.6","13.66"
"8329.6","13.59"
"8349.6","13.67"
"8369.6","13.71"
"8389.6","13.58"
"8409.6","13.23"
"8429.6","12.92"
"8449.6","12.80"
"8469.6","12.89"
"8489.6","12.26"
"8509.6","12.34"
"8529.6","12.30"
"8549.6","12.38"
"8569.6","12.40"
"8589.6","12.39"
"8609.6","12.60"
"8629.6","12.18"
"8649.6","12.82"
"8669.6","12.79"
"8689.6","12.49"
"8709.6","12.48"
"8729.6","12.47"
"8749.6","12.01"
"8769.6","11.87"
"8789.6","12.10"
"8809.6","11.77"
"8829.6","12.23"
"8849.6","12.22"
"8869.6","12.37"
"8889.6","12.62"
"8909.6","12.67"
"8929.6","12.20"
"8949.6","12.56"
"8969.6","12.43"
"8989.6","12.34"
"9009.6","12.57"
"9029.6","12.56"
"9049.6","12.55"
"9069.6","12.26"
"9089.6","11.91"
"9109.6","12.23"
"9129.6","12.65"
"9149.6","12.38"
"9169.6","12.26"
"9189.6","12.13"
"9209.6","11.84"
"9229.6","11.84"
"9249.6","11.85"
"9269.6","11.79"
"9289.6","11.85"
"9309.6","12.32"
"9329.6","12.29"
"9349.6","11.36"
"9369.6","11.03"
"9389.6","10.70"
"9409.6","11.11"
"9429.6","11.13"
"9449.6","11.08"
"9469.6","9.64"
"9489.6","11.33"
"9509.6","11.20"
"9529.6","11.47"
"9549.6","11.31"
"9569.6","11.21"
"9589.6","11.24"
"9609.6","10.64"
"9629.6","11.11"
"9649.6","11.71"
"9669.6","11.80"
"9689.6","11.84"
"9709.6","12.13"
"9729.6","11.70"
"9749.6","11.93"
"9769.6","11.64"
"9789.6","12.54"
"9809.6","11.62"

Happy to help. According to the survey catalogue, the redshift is 0.11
